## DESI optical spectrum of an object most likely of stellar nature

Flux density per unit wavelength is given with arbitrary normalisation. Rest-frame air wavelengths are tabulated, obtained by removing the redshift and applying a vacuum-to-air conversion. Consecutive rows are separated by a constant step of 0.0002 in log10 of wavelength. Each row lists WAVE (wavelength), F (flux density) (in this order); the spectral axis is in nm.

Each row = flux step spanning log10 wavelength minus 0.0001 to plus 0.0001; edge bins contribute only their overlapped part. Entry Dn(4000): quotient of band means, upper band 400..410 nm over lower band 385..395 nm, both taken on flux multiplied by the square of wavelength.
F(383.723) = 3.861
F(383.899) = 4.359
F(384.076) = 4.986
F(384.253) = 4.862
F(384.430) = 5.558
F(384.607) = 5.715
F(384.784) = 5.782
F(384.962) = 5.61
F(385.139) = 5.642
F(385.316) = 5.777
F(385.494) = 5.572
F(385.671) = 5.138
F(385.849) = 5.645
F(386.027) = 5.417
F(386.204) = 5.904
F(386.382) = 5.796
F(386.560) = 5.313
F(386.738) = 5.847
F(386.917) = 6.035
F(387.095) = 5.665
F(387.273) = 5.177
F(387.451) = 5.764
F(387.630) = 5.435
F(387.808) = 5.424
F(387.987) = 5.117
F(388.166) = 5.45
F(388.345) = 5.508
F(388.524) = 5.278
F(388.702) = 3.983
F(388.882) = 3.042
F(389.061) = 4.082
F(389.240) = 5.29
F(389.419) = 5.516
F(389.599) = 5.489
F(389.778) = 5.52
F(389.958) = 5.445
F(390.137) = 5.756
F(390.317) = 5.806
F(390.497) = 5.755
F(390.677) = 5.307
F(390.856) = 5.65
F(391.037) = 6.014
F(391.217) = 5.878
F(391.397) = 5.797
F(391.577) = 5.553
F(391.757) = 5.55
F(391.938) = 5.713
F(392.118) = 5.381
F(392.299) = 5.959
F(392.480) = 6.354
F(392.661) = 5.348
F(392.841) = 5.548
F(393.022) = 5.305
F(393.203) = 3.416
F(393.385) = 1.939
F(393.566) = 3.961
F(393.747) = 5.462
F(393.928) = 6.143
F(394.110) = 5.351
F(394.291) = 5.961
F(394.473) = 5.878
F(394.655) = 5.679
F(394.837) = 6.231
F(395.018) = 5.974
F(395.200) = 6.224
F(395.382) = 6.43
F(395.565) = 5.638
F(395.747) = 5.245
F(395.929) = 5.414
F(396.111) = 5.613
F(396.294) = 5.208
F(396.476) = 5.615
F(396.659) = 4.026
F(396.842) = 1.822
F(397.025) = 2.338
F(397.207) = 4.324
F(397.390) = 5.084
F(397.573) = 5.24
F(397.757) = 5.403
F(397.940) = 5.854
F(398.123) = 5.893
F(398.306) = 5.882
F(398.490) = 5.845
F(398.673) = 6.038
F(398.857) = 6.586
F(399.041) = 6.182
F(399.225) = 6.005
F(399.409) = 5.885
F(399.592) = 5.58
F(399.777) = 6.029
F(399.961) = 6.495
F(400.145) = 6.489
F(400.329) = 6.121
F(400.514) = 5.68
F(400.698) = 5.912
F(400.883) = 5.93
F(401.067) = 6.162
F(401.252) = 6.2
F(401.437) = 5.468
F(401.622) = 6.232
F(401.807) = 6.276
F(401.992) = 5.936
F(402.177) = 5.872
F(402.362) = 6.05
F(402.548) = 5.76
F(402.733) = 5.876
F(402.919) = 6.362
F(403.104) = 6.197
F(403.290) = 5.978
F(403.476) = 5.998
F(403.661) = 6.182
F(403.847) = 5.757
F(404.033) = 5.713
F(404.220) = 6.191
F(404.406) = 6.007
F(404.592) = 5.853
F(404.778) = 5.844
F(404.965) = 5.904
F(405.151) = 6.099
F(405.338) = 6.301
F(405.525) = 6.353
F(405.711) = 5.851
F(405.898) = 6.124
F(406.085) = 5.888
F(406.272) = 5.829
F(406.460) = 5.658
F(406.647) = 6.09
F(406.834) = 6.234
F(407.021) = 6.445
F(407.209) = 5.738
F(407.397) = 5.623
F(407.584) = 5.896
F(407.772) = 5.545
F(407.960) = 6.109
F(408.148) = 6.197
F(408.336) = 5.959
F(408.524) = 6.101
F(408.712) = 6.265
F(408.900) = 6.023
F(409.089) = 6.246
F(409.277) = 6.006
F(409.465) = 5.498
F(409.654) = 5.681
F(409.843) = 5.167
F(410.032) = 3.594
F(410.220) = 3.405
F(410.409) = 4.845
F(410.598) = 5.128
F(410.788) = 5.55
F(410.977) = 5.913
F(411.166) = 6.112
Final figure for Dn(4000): 1.19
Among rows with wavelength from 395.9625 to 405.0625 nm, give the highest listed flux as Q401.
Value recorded 6.586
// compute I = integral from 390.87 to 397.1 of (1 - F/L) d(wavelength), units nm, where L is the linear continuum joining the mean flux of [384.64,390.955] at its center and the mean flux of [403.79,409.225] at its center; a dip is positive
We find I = 0.39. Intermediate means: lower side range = 5.4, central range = 5.24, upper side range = 6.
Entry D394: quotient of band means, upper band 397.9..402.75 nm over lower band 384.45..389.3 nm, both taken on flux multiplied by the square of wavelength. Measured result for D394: 1.20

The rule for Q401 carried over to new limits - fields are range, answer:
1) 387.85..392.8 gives 6.354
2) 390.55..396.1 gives 6.43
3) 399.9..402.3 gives 6.495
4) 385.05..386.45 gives 5.904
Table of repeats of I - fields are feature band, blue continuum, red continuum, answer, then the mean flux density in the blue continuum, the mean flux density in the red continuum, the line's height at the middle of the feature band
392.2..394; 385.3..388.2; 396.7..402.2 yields 0.21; 5.55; 5.61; 5.58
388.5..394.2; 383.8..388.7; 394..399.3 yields 0.23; 5.44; 5.41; 5.43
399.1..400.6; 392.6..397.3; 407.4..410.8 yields -0.25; 5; 5.51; 5.18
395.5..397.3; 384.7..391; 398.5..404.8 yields 0.40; 5.4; 6.02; 5.79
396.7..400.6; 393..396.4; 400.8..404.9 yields 0.15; 5.32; 5.99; 5.65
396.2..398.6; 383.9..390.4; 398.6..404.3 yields 0.42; 5.36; 6.04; 5.84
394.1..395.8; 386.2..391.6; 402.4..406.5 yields -0.08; 5.4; 5.99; 5.63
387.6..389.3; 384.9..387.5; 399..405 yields 0.25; 5.62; 6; 5.67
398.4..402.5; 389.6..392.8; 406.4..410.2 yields -0.23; 5.69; 5.76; 5.73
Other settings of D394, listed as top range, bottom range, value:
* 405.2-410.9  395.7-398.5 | 1.23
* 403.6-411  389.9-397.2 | 1.17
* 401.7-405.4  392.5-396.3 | 1.17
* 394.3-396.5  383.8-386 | 1.13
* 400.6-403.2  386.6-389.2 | 1.26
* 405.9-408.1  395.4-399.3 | 1.19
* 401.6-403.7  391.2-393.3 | 1.17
